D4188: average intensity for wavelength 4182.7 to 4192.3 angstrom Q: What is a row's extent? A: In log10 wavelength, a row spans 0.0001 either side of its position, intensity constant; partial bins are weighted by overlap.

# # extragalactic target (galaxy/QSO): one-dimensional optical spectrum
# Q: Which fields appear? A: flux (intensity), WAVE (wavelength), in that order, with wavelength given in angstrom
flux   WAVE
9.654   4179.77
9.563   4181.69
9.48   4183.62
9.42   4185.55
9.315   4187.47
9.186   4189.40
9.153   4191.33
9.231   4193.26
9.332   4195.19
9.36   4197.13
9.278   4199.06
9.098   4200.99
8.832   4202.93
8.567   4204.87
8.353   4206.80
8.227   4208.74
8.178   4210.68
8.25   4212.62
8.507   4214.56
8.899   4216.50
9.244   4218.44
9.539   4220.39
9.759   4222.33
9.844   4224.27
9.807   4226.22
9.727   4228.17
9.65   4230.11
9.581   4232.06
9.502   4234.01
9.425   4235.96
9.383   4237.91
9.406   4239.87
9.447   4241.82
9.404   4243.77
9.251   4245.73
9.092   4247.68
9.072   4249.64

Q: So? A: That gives 9.31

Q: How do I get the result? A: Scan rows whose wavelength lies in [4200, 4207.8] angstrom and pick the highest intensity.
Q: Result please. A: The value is 9.098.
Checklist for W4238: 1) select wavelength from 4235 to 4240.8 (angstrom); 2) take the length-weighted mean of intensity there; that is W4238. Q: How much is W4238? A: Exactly 9.39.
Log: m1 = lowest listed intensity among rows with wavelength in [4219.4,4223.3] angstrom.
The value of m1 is 9.539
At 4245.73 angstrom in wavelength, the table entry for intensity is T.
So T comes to 9.251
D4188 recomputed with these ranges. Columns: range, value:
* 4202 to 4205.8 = 8.69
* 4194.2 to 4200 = 9.32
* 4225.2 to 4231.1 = 9.73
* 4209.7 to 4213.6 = 8.21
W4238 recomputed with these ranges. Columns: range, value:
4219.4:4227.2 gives 9.73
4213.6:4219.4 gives 8.89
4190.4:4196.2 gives 9.23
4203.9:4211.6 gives 8.33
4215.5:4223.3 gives 9.36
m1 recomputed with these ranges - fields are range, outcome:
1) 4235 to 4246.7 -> 9.251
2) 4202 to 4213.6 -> 8.178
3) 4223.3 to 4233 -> 9.581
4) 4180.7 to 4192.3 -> 9.153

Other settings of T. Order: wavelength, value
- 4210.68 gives 8.178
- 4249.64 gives 9.072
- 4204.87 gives 8.567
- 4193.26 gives 9.231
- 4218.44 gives 9.244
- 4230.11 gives 9.65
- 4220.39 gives 9.539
